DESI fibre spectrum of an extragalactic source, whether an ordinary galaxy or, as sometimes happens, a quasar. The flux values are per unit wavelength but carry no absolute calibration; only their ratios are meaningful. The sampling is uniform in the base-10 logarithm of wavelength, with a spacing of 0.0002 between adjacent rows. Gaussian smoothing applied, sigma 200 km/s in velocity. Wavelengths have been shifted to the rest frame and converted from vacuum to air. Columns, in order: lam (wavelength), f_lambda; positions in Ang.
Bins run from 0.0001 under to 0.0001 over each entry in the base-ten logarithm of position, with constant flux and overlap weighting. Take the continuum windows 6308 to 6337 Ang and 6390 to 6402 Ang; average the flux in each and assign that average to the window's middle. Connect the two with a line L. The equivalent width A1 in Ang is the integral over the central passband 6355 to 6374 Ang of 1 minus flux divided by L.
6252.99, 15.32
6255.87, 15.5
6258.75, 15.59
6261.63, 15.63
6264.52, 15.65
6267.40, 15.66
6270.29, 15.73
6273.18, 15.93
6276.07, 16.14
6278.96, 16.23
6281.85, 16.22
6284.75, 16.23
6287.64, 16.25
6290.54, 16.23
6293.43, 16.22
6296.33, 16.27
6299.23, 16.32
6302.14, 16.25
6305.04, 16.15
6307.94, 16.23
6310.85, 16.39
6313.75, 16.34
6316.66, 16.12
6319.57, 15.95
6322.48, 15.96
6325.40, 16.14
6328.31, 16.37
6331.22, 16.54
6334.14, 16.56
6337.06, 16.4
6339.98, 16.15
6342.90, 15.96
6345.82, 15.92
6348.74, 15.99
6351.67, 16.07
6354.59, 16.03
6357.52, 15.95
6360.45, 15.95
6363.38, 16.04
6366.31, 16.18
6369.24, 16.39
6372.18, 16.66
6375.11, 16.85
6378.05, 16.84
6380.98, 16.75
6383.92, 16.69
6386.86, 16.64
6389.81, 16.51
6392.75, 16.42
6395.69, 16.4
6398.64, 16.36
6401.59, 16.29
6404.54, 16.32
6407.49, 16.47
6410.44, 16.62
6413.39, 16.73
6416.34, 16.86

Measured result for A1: 0.2 Ang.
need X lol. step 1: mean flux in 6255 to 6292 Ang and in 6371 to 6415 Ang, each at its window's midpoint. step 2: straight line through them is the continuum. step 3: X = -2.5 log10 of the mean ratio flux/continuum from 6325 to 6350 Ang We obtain 0.00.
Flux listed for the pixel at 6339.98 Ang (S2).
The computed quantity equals 16.15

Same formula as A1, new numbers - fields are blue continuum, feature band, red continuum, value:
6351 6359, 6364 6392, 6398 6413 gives -0.66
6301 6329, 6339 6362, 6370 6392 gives 0.64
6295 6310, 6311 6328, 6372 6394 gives 0.20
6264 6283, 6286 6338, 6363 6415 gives -0.38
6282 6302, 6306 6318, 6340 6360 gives -0.08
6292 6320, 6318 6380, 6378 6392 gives 0.86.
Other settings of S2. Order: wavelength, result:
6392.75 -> 16.42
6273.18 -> 15.93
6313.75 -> 16.34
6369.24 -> 16.39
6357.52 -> 15.95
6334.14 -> 16.56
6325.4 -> 16.14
